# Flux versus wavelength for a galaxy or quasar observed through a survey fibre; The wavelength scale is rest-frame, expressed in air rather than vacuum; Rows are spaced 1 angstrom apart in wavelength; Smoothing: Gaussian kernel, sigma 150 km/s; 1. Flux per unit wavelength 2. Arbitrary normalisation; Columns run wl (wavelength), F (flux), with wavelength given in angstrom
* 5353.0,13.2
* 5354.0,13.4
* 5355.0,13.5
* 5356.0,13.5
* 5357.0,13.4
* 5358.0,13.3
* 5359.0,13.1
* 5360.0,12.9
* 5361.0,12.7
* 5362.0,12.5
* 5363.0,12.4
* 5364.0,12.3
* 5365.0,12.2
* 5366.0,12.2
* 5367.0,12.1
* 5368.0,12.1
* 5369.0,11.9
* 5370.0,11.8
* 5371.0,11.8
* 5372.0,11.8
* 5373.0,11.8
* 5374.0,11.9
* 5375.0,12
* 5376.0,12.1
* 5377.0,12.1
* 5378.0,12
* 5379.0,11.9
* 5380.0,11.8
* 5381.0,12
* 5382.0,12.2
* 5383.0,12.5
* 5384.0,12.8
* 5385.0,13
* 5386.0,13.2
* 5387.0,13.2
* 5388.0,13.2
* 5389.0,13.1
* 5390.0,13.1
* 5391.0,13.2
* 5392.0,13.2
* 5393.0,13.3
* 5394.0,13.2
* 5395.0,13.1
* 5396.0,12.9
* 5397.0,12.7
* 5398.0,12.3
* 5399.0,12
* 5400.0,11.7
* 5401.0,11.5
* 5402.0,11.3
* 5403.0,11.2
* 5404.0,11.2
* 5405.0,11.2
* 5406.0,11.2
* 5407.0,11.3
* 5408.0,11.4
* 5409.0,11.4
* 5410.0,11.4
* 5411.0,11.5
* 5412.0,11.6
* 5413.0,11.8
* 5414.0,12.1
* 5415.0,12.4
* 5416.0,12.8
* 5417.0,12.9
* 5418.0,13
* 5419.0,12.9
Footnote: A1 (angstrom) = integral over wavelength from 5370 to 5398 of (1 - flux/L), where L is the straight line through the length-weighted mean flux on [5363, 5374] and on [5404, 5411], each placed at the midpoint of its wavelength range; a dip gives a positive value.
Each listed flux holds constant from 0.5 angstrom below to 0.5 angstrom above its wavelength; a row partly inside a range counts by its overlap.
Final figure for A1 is -1.9 angstrom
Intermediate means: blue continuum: 12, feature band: 12.5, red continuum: 11.3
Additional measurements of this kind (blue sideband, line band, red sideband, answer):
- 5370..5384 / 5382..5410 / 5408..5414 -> -1.32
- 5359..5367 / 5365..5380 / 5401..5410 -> 0.30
